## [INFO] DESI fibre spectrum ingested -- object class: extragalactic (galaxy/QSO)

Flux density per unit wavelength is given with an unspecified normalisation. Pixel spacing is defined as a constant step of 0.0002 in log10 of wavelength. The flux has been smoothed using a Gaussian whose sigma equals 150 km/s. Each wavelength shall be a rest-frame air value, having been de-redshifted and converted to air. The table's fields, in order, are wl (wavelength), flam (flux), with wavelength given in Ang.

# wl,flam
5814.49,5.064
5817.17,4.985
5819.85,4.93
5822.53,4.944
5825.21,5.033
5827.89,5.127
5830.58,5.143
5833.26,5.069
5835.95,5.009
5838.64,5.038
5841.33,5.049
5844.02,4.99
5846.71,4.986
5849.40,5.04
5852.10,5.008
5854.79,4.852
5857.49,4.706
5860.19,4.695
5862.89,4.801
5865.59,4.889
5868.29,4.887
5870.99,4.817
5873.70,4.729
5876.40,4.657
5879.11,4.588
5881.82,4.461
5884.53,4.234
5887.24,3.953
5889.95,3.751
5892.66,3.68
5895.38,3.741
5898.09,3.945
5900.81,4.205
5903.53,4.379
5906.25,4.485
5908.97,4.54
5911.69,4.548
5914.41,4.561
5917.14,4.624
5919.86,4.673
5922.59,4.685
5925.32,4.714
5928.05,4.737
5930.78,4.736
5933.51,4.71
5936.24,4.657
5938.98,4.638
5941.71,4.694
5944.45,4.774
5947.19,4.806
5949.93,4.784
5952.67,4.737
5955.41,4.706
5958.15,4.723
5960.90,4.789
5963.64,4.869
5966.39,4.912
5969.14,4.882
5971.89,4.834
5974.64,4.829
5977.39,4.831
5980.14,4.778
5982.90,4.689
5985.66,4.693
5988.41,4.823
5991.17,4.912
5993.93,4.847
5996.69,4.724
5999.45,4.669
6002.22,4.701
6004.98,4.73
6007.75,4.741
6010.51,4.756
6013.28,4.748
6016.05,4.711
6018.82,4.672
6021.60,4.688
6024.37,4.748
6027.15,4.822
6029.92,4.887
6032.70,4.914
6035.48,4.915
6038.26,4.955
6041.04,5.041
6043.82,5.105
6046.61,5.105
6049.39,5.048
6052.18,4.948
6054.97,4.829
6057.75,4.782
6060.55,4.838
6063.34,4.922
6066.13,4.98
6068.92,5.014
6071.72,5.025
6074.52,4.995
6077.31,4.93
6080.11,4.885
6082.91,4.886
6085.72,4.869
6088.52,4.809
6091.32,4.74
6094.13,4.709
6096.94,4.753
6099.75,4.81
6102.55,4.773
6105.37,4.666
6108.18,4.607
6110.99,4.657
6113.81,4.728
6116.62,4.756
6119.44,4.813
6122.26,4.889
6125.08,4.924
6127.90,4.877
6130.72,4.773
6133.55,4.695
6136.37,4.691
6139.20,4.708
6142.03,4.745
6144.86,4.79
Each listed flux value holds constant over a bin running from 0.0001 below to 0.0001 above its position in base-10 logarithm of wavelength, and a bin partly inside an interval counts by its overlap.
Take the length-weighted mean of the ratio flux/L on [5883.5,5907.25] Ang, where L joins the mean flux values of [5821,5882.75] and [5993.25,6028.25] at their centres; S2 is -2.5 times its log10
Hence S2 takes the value 0.200 mag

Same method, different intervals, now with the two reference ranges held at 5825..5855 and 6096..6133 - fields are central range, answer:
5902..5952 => 0.068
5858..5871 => 0.044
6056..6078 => -0.027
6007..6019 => 0.031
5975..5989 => 0.030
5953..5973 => 0.023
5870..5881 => 0.072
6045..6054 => -0.042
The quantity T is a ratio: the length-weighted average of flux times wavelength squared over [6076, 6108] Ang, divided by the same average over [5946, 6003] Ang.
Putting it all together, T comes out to 1.04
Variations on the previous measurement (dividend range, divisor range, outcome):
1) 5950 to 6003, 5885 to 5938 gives 1.12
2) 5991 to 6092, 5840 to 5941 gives 1.12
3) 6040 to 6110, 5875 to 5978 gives 1.13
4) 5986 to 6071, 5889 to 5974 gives 1.10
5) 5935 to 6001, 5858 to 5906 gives 1.12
